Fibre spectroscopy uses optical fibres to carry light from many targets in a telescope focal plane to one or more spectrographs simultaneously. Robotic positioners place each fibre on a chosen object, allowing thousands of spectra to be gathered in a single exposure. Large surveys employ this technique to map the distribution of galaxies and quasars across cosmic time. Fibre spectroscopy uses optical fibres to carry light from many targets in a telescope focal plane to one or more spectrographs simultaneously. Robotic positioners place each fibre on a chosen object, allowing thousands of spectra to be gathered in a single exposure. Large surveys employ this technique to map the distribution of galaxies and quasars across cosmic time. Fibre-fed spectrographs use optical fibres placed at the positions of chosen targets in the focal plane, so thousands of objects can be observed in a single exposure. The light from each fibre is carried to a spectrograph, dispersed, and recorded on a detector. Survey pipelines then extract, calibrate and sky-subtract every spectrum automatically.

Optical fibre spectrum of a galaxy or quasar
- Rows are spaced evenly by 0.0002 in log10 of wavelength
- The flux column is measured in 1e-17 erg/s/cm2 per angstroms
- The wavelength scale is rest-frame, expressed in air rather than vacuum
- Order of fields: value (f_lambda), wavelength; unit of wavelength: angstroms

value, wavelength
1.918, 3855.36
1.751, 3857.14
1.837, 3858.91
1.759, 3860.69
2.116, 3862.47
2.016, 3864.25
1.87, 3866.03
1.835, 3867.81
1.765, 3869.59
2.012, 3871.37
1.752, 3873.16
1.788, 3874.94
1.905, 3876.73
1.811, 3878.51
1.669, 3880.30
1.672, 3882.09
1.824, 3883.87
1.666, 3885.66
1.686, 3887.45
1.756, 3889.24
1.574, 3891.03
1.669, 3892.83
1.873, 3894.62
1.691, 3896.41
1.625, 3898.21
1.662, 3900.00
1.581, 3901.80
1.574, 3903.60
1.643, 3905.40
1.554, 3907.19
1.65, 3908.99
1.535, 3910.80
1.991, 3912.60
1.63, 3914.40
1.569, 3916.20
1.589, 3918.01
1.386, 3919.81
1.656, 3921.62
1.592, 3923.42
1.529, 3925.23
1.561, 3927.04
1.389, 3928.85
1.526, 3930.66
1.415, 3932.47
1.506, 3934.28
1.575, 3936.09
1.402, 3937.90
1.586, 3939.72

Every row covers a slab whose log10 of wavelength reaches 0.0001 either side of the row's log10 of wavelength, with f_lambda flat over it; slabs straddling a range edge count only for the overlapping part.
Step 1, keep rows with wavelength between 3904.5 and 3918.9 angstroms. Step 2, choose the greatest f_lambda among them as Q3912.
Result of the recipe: 1.991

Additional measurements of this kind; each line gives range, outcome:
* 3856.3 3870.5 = 2.116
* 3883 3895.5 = 1.873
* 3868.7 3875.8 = 2.012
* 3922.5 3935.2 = 1.592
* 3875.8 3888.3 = 1.905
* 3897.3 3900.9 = 1.662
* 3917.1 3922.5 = 1.656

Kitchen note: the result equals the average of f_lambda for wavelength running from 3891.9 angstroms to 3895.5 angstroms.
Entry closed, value 1.77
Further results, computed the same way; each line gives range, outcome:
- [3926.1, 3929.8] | 1.47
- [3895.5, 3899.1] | 1.66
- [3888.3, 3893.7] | 1.66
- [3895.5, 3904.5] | 1.63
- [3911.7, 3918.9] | 1.69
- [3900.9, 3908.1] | 1.59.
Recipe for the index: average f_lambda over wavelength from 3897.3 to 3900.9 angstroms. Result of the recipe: 1.64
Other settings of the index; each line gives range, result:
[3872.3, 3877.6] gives 1.81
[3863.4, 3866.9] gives 1.94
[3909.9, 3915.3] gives 1.72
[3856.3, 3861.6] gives 1.78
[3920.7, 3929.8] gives 1.54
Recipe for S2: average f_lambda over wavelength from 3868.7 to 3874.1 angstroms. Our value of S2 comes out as 1.84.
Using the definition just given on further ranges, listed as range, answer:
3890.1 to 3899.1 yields 1.69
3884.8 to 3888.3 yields 1.68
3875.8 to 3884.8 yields 1.78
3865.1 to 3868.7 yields 1.86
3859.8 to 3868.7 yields 1.92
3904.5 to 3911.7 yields 1.6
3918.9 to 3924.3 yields 1.55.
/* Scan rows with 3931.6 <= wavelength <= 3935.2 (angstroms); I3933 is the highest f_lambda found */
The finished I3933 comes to 1.506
